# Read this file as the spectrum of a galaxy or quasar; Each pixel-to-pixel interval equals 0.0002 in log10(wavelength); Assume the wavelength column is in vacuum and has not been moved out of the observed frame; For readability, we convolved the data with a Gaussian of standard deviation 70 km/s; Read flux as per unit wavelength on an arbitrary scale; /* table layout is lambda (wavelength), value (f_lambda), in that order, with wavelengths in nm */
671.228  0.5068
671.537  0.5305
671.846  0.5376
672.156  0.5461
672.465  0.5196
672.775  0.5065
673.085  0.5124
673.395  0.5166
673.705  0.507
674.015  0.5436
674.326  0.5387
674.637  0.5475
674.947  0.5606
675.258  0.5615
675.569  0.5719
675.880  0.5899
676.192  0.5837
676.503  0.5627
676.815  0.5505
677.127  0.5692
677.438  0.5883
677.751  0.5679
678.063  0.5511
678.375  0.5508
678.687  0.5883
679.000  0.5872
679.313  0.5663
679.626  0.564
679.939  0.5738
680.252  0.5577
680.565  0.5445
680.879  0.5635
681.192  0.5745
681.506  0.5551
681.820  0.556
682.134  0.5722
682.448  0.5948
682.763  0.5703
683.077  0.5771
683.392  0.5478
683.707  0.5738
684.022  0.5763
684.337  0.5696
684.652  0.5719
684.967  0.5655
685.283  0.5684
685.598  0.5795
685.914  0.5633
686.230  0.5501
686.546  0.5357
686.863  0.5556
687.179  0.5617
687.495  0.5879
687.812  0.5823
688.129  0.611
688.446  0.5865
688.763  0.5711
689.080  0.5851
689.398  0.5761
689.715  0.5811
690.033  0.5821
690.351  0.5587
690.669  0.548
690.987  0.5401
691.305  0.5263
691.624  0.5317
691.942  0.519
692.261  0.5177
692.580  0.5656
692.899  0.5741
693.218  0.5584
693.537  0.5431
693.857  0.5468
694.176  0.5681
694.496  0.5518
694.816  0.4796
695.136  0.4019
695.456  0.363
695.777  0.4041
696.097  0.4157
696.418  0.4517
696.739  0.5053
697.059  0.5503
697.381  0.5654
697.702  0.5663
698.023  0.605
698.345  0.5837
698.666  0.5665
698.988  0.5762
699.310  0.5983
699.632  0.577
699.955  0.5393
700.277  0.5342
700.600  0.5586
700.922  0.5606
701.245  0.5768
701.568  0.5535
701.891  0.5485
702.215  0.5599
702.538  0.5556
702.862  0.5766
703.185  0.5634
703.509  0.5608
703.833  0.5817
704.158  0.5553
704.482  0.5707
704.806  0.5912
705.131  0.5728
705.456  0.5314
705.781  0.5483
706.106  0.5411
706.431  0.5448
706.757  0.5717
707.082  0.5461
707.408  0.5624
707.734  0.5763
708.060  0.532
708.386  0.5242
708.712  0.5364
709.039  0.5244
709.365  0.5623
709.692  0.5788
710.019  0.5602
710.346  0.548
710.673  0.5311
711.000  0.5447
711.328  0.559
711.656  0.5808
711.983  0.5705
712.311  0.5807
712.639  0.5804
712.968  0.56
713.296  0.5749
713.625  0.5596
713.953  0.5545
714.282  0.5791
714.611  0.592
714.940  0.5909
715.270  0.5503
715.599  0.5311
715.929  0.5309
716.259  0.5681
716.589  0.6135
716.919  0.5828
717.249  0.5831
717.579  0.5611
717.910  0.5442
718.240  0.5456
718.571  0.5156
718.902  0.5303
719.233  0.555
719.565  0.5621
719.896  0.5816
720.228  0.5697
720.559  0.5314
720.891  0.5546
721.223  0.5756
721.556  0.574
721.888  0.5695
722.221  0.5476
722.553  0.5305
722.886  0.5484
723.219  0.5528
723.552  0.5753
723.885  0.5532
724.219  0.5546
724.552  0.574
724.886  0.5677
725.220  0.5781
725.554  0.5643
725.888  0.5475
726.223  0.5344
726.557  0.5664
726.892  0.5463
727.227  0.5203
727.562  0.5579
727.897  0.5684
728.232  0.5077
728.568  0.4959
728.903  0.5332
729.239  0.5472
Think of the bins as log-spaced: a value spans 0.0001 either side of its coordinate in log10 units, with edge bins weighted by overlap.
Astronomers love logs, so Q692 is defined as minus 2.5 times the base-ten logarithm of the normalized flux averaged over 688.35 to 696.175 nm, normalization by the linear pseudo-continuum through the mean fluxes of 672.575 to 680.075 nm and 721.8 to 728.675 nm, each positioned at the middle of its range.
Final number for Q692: 0.053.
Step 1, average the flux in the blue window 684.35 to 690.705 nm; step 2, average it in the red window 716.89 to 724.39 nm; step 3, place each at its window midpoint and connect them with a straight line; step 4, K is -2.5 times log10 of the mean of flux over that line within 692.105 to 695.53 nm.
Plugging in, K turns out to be 0.10 mag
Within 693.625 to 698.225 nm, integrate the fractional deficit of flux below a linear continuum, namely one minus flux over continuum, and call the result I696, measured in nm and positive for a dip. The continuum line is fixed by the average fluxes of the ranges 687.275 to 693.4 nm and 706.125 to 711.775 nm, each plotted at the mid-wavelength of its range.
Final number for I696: 0.49 nm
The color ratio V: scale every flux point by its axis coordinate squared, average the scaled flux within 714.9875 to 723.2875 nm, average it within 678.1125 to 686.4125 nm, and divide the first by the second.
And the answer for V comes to 1.1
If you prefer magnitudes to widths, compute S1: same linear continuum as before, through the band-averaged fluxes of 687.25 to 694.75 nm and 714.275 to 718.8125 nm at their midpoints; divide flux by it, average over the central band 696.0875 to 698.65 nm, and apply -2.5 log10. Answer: 0.04 mag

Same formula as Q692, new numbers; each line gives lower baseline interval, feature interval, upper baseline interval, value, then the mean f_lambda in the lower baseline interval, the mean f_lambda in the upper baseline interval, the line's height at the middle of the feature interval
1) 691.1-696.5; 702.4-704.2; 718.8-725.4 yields -0.09 mag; 0.502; 0.56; 0.521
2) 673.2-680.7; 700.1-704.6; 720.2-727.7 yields -0.01 mag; 0.56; 0.556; 0.558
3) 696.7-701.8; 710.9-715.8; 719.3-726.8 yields -0.01 mag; 0.565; 0.559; 0.562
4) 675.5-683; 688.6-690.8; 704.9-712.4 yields -0.02 mag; 0.569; 0.553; 0.563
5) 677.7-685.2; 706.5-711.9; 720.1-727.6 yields 0.01 mag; 0.568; 0.556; 0.56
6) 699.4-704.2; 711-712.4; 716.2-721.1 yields -0.02 mag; 0.561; 0.56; 0.56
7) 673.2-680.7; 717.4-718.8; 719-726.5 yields 0.03 mag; 0.56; 0.559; 0.559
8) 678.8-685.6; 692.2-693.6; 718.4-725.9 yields 0.02 mag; 0.569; 0.557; 0.566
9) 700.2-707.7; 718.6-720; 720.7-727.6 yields 0.01 mag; 0.56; 0.557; 0.557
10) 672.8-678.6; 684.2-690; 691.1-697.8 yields -0.09 mag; 0.554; 0.509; 0.527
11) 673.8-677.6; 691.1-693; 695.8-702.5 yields 0.03 mag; 0.563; 0.547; 0.552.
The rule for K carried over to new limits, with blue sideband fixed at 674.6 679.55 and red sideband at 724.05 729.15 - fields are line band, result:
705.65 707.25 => 0.012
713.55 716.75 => -0.028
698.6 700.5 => -0.010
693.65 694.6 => 0.013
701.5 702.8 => 0.004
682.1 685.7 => -0.012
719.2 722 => -0.027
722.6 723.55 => -0.006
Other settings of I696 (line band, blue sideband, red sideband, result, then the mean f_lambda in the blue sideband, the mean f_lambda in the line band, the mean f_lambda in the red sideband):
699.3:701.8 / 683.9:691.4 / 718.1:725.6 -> 0.019 nm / 0.568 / 0.56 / 0.557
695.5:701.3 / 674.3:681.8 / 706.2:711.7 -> 0.202 nm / 0.566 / 0.537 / 0.551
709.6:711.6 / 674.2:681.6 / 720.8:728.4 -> 0.015 nm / 0.566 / 0.554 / 0.555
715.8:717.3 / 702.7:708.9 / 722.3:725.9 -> -0.048 nm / 0.557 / 0.576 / 0.559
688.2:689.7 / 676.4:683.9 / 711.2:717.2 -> -0.036 nm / 0.567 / 0.582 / 0.57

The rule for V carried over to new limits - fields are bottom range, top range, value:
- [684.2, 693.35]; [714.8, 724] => 1.08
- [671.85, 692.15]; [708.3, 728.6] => 1.10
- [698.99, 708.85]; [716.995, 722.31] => 1.04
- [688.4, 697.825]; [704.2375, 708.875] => 1.09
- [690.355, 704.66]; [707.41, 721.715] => 1.09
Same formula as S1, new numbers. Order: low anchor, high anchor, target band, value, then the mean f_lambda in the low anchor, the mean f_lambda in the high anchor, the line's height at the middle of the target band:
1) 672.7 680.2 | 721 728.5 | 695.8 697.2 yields 0.18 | 0.557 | 0.554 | 0.556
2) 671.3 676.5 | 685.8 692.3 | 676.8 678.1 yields -0.04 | 0.542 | 0.561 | 0.547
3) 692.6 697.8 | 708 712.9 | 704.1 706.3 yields -0.04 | 0.504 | 0.555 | 0.537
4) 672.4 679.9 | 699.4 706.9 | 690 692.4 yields 0.04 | 0.555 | 0.56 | 0.558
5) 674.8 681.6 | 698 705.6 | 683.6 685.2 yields -0.01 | 0.568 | 0.566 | 0.567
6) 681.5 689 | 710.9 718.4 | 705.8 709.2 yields 0.04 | 0.571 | 0.567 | 0.568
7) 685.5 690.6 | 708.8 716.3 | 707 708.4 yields 0.02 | 0.572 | 0.561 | 0.563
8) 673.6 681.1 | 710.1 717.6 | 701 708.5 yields 0.01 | 0.563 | 0.566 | 0.566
